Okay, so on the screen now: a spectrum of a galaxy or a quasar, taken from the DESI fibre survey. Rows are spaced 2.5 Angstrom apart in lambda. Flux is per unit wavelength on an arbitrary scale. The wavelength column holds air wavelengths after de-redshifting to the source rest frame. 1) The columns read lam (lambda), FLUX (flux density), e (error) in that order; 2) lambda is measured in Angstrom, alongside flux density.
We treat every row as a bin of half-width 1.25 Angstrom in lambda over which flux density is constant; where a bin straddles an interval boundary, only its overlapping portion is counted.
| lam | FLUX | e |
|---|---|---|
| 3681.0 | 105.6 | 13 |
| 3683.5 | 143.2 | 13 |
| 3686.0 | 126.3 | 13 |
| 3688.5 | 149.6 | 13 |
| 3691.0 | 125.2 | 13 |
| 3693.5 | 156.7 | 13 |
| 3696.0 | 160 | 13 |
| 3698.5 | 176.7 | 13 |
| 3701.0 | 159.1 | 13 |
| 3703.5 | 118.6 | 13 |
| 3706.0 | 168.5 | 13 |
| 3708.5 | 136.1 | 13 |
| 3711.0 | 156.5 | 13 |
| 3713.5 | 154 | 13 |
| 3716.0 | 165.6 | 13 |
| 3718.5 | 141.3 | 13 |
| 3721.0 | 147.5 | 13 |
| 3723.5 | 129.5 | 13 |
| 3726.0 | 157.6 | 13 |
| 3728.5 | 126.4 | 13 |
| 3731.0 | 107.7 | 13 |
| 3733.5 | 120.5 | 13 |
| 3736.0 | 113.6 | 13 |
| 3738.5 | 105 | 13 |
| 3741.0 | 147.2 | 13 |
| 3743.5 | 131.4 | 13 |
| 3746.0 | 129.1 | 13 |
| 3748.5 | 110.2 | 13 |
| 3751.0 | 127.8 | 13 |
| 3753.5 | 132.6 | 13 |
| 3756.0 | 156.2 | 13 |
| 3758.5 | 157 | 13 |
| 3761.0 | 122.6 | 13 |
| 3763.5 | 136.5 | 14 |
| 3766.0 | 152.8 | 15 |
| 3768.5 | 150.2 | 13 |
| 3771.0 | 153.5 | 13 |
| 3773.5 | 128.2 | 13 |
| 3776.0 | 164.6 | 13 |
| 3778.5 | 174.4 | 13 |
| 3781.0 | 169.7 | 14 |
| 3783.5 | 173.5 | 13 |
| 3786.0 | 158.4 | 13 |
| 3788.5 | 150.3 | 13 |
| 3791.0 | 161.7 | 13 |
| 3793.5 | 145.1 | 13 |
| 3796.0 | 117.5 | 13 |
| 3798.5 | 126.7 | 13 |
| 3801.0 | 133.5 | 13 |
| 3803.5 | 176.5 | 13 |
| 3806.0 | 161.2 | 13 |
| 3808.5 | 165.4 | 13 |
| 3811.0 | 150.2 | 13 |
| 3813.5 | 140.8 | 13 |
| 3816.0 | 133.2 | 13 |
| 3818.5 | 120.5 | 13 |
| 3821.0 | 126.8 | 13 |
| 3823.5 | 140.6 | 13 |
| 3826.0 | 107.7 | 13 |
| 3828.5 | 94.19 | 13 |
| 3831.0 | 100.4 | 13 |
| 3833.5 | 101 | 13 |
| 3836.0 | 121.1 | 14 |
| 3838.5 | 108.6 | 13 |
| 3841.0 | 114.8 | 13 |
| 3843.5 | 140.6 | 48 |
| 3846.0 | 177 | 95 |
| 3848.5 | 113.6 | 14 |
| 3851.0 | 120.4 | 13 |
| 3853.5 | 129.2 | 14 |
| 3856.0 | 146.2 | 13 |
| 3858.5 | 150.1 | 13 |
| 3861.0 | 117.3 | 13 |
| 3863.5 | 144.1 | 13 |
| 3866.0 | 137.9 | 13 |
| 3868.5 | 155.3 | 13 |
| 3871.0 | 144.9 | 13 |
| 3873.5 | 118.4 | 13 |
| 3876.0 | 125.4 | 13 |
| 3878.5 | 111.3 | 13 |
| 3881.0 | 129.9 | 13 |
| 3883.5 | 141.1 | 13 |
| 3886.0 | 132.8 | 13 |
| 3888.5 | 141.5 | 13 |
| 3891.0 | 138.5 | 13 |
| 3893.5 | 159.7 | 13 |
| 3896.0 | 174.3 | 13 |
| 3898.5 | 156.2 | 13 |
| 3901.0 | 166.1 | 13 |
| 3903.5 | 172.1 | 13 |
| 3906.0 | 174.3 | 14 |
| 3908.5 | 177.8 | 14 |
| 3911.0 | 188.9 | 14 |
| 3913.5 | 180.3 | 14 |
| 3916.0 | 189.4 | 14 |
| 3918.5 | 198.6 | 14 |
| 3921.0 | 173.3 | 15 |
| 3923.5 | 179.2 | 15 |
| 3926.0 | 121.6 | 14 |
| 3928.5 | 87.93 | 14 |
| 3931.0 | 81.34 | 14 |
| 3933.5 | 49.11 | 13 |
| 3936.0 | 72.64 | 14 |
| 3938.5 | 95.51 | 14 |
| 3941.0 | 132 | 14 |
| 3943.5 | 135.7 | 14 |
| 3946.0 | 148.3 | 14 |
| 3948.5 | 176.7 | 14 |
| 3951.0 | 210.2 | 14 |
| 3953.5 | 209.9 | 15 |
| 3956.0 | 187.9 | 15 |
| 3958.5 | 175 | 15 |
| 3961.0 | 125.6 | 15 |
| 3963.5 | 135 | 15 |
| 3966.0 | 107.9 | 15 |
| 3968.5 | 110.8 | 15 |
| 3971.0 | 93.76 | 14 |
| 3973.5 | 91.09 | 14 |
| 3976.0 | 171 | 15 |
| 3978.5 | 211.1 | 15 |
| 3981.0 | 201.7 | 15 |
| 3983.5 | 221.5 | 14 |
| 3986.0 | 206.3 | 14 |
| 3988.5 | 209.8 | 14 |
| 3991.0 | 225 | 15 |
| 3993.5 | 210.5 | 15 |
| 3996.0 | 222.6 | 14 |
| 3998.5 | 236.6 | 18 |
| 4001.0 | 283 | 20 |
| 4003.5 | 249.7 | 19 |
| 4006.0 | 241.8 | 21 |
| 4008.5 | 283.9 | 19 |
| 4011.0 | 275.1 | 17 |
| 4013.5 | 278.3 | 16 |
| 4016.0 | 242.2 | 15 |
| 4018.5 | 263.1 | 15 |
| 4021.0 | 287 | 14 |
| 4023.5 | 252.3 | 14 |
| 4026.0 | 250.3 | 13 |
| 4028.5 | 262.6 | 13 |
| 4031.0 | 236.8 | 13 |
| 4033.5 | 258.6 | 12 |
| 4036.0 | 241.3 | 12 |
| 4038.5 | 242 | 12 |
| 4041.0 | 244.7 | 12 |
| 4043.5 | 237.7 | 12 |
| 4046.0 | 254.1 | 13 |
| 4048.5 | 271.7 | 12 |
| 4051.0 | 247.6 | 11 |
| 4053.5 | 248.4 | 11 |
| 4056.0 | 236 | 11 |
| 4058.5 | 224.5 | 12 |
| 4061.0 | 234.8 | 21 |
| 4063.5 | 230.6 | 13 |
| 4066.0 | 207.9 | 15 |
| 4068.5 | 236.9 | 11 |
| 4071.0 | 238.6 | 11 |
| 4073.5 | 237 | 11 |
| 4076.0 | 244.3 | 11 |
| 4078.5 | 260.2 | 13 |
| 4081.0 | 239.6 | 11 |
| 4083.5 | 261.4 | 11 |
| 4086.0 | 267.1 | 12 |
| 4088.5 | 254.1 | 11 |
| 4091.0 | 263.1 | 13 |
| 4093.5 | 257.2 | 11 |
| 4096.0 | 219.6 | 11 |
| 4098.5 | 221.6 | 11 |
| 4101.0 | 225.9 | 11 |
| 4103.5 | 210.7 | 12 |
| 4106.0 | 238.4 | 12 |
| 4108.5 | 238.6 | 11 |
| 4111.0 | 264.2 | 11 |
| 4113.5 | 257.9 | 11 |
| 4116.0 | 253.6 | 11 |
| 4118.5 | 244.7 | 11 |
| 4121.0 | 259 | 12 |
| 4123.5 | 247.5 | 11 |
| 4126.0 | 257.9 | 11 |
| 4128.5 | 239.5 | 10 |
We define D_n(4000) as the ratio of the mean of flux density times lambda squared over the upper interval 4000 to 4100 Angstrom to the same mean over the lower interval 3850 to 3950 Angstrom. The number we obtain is 1.89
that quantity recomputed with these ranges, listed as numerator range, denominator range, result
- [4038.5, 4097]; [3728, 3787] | 2.05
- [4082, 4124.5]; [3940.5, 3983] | 1.69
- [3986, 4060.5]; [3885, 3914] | 1.62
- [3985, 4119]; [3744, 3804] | 1.94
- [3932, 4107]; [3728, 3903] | 1.74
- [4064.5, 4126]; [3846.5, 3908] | 1.91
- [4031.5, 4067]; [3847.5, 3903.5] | 1.89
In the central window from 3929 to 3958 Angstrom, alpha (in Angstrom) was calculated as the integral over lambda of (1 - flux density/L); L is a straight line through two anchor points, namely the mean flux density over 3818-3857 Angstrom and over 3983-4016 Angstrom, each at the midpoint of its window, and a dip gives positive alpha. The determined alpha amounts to 9.6 Angstrom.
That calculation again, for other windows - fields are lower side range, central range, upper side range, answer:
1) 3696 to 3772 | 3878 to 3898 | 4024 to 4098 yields 4.9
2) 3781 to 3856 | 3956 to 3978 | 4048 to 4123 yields 7.0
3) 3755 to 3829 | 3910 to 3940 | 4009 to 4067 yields 9.9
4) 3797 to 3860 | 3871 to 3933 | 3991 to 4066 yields 8.9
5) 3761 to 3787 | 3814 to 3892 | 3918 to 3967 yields 9.9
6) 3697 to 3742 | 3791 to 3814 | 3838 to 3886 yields -1.8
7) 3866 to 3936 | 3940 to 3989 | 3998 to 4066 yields 8.6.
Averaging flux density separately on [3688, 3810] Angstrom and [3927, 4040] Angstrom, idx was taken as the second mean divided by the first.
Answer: 1.33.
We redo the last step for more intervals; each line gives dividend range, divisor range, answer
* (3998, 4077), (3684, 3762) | 1.79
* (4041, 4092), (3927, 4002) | 1.53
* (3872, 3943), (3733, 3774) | 1.06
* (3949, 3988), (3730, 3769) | 1.26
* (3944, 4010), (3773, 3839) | 1.36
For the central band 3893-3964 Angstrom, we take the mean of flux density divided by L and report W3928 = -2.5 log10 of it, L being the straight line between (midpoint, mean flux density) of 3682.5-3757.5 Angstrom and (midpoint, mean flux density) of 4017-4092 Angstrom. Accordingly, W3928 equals 0.325 mag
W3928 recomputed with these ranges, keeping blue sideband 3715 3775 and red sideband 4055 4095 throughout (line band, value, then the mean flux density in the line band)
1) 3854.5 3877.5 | 0.262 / 137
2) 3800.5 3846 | 0.219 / 131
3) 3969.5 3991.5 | 0.188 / 179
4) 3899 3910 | 0.095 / 172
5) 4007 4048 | -0.133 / 257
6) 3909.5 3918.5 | 0.017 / 188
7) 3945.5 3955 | 0.073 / 189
